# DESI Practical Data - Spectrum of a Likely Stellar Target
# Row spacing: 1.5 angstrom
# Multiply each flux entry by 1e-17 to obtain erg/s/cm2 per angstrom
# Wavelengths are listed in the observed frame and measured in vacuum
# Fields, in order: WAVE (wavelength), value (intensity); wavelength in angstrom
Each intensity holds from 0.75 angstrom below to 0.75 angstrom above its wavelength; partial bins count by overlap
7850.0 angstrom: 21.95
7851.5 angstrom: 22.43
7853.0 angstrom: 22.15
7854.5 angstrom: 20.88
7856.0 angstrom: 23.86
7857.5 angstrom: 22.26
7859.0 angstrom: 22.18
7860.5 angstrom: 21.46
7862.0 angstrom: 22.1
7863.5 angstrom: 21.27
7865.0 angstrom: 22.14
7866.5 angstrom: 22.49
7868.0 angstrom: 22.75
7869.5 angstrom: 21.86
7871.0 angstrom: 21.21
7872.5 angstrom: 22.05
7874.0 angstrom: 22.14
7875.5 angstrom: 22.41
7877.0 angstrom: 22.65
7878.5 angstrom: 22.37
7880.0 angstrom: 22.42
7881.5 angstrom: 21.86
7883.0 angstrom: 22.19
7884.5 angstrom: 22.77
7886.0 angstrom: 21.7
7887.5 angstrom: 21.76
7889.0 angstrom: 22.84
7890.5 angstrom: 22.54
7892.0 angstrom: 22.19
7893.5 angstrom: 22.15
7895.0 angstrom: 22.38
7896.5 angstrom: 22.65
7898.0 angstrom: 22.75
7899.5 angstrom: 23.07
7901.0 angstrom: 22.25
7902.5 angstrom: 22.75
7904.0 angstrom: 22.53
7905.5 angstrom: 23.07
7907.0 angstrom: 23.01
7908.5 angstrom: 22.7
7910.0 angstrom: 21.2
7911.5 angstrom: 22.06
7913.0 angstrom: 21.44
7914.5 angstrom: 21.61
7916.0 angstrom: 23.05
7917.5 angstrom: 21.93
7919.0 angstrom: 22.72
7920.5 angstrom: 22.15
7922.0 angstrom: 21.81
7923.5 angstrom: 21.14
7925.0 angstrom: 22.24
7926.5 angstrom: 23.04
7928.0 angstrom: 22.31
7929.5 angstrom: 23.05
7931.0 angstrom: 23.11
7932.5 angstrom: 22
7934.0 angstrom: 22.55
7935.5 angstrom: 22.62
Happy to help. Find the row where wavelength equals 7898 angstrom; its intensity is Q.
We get 22.75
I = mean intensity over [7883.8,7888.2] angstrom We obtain 22.1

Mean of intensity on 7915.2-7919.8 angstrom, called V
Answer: 22.6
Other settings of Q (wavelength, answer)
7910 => 21.2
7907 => 23.01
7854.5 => 20.88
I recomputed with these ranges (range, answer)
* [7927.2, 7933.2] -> 22.6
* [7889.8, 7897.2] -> 22.4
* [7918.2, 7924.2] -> 22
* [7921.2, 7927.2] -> 22.1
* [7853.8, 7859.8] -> 22.3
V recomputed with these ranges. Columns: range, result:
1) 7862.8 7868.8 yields 22.2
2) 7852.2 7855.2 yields 21.5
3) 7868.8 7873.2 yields 21.7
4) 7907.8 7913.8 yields 21.8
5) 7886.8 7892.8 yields 22.3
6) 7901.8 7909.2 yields 22.8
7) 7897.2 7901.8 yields 22.7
